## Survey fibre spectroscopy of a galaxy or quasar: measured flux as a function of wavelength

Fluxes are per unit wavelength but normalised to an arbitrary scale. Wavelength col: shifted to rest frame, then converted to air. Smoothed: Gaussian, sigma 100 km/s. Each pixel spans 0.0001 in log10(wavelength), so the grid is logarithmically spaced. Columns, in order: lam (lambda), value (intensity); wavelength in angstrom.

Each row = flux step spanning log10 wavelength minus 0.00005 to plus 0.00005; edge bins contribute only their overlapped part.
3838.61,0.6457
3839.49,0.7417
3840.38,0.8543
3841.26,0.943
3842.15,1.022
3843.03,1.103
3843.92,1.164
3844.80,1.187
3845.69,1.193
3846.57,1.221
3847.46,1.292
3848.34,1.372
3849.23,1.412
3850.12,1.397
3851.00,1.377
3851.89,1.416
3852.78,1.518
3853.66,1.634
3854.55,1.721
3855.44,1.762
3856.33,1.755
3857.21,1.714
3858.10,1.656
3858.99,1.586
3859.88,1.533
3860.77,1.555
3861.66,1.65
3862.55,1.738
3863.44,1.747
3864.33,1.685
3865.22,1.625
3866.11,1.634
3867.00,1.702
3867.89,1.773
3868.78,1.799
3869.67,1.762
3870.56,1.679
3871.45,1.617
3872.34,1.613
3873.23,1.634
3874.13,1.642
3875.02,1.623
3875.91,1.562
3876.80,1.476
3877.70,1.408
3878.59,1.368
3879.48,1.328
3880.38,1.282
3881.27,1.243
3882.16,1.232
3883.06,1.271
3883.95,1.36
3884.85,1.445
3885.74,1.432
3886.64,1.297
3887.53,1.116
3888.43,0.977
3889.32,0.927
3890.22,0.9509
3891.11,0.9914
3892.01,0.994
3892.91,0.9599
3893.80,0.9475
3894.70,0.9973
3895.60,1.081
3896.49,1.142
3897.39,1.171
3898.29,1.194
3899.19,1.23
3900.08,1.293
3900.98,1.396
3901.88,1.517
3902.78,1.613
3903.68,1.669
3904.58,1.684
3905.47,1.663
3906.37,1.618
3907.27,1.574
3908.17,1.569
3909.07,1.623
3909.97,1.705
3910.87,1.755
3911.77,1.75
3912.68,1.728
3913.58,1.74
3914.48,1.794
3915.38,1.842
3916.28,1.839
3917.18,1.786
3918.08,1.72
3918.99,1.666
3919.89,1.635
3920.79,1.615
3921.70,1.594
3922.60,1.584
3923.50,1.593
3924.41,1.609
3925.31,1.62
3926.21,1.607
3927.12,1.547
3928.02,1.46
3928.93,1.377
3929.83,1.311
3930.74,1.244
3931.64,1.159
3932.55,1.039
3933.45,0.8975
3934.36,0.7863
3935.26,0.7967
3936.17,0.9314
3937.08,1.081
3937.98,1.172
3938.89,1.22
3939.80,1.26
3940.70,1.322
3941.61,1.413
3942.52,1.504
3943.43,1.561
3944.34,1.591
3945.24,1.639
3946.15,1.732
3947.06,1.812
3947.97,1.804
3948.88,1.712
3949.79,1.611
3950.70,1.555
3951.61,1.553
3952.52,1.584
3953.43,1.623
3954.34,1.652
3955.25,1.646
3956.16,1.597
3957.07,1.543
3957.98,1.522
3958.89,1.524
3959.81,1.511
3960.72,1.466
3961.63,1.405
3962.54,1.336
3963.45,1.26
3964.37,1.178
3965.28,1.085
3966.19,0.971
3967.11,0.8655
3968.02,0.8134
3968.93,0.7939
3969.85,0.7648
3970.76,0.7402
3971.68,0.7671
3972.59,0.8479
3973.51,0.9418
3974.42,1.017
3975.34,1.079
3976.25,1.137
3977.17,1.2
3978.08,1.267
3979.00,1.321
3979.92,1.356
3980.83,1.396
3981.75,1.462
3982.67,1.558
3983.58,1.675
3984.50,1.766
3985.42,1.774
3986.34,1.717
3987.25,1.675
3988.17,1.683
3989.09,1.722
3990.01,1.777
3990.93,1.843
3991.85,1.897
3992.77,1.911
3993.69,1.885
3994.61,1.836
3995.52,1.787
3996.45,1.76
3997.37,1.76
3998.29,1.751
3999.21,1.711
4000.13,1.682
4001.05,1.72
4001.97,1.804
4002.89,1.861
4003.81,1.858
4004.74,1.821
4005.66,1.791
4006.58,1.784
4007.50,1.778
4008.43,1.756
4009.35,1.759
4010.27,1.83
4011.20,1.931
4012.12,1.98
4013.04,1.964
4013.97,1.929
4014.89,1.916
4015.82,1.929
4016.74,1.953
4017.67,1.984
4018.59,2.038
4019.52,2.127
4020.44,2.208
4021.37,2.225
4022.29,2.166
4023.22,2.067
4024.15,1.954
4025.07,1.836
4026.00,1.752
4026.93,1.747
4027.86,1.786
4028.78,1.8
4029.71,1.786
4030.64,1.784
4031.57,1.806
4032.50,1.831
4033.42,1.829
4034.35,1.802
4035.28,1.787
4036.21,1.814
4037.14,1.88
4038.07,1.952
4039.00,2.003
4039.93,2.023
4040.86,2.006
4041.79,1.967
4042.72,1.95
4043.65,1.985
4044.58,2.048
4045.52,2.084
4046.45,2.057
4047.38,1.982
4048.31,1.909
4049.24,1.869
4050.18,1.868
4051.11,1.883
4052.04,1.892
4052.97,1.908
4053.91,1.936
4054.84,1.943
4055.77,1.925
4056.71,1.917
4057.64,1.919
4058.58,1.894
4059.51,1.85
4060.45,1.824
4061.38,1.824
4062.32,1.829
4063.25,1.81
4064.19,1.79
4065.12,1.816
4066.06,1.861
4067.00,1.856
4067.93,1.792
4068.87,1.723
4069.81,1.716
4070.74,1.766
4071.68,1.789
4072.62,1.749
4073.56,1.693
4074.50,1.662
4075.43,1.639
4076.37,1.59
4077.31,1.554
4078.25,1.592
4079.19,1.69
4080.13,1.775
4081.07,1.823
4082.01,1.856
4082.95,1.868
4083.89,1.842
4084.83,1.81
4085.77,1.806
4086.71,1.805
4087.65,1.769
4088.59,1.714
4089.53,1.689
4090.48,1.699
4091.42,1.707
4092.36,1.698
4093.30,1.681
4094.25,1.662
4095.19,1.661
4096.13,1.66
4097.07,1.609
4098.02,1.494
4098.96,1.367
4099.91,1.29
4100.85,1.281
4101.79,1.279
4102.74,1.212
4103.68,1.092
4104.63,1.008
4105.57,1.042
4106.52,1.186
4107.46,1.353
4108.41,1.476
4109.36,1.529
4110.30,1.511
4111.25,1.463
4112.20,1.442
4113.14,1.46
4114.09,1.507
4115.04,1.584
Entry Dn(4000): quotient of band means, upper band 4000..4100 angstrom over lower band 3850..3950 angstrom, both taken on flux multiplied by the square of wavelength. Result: 1.35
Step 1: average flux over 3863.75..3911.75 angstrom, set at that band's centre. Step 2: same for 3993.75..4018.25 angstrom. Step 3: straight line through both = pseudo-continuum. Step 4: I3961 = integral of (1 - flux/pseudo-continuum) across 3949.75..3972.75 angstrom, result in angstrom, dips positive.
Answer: 5.42 angstrom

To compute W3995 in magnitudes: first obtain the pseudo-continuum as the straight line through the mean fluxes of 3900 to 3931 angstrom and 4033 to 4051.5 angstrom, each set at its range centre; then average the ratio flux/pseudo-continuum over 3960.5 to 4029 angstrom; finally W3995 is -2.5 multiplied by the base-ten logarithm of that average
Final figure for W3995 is 0.13 mag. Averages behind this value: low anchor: 1.62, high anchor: 1.93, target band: 1.61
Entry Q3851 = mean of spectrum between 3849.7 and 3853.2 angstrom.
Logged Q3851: 1.43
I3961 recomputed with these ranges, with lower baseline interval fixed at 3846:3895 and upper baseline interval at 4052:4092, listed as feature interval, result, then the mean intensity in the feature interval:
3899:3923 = -2.0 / 1.64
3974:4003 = 0.5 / 1.62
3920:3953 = 3.0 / 1.42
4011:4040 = -3.7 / 1.92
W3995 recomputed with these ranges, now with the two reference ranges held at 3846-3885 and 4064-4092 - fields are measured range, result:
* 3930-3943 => 0.38 mag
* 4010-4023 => -0.19 mag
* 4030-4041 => -0.10 mag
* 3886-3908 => 0.24 mag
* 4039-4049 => -0.17 mag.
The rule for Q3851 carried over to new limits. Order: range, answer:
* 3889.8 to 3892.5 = 0.978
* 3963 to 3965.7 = 1.17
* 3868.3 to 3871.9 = 1.72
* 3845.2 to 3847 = 1.21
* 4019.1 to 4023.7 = 2.16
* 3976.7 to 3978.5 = 1.23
